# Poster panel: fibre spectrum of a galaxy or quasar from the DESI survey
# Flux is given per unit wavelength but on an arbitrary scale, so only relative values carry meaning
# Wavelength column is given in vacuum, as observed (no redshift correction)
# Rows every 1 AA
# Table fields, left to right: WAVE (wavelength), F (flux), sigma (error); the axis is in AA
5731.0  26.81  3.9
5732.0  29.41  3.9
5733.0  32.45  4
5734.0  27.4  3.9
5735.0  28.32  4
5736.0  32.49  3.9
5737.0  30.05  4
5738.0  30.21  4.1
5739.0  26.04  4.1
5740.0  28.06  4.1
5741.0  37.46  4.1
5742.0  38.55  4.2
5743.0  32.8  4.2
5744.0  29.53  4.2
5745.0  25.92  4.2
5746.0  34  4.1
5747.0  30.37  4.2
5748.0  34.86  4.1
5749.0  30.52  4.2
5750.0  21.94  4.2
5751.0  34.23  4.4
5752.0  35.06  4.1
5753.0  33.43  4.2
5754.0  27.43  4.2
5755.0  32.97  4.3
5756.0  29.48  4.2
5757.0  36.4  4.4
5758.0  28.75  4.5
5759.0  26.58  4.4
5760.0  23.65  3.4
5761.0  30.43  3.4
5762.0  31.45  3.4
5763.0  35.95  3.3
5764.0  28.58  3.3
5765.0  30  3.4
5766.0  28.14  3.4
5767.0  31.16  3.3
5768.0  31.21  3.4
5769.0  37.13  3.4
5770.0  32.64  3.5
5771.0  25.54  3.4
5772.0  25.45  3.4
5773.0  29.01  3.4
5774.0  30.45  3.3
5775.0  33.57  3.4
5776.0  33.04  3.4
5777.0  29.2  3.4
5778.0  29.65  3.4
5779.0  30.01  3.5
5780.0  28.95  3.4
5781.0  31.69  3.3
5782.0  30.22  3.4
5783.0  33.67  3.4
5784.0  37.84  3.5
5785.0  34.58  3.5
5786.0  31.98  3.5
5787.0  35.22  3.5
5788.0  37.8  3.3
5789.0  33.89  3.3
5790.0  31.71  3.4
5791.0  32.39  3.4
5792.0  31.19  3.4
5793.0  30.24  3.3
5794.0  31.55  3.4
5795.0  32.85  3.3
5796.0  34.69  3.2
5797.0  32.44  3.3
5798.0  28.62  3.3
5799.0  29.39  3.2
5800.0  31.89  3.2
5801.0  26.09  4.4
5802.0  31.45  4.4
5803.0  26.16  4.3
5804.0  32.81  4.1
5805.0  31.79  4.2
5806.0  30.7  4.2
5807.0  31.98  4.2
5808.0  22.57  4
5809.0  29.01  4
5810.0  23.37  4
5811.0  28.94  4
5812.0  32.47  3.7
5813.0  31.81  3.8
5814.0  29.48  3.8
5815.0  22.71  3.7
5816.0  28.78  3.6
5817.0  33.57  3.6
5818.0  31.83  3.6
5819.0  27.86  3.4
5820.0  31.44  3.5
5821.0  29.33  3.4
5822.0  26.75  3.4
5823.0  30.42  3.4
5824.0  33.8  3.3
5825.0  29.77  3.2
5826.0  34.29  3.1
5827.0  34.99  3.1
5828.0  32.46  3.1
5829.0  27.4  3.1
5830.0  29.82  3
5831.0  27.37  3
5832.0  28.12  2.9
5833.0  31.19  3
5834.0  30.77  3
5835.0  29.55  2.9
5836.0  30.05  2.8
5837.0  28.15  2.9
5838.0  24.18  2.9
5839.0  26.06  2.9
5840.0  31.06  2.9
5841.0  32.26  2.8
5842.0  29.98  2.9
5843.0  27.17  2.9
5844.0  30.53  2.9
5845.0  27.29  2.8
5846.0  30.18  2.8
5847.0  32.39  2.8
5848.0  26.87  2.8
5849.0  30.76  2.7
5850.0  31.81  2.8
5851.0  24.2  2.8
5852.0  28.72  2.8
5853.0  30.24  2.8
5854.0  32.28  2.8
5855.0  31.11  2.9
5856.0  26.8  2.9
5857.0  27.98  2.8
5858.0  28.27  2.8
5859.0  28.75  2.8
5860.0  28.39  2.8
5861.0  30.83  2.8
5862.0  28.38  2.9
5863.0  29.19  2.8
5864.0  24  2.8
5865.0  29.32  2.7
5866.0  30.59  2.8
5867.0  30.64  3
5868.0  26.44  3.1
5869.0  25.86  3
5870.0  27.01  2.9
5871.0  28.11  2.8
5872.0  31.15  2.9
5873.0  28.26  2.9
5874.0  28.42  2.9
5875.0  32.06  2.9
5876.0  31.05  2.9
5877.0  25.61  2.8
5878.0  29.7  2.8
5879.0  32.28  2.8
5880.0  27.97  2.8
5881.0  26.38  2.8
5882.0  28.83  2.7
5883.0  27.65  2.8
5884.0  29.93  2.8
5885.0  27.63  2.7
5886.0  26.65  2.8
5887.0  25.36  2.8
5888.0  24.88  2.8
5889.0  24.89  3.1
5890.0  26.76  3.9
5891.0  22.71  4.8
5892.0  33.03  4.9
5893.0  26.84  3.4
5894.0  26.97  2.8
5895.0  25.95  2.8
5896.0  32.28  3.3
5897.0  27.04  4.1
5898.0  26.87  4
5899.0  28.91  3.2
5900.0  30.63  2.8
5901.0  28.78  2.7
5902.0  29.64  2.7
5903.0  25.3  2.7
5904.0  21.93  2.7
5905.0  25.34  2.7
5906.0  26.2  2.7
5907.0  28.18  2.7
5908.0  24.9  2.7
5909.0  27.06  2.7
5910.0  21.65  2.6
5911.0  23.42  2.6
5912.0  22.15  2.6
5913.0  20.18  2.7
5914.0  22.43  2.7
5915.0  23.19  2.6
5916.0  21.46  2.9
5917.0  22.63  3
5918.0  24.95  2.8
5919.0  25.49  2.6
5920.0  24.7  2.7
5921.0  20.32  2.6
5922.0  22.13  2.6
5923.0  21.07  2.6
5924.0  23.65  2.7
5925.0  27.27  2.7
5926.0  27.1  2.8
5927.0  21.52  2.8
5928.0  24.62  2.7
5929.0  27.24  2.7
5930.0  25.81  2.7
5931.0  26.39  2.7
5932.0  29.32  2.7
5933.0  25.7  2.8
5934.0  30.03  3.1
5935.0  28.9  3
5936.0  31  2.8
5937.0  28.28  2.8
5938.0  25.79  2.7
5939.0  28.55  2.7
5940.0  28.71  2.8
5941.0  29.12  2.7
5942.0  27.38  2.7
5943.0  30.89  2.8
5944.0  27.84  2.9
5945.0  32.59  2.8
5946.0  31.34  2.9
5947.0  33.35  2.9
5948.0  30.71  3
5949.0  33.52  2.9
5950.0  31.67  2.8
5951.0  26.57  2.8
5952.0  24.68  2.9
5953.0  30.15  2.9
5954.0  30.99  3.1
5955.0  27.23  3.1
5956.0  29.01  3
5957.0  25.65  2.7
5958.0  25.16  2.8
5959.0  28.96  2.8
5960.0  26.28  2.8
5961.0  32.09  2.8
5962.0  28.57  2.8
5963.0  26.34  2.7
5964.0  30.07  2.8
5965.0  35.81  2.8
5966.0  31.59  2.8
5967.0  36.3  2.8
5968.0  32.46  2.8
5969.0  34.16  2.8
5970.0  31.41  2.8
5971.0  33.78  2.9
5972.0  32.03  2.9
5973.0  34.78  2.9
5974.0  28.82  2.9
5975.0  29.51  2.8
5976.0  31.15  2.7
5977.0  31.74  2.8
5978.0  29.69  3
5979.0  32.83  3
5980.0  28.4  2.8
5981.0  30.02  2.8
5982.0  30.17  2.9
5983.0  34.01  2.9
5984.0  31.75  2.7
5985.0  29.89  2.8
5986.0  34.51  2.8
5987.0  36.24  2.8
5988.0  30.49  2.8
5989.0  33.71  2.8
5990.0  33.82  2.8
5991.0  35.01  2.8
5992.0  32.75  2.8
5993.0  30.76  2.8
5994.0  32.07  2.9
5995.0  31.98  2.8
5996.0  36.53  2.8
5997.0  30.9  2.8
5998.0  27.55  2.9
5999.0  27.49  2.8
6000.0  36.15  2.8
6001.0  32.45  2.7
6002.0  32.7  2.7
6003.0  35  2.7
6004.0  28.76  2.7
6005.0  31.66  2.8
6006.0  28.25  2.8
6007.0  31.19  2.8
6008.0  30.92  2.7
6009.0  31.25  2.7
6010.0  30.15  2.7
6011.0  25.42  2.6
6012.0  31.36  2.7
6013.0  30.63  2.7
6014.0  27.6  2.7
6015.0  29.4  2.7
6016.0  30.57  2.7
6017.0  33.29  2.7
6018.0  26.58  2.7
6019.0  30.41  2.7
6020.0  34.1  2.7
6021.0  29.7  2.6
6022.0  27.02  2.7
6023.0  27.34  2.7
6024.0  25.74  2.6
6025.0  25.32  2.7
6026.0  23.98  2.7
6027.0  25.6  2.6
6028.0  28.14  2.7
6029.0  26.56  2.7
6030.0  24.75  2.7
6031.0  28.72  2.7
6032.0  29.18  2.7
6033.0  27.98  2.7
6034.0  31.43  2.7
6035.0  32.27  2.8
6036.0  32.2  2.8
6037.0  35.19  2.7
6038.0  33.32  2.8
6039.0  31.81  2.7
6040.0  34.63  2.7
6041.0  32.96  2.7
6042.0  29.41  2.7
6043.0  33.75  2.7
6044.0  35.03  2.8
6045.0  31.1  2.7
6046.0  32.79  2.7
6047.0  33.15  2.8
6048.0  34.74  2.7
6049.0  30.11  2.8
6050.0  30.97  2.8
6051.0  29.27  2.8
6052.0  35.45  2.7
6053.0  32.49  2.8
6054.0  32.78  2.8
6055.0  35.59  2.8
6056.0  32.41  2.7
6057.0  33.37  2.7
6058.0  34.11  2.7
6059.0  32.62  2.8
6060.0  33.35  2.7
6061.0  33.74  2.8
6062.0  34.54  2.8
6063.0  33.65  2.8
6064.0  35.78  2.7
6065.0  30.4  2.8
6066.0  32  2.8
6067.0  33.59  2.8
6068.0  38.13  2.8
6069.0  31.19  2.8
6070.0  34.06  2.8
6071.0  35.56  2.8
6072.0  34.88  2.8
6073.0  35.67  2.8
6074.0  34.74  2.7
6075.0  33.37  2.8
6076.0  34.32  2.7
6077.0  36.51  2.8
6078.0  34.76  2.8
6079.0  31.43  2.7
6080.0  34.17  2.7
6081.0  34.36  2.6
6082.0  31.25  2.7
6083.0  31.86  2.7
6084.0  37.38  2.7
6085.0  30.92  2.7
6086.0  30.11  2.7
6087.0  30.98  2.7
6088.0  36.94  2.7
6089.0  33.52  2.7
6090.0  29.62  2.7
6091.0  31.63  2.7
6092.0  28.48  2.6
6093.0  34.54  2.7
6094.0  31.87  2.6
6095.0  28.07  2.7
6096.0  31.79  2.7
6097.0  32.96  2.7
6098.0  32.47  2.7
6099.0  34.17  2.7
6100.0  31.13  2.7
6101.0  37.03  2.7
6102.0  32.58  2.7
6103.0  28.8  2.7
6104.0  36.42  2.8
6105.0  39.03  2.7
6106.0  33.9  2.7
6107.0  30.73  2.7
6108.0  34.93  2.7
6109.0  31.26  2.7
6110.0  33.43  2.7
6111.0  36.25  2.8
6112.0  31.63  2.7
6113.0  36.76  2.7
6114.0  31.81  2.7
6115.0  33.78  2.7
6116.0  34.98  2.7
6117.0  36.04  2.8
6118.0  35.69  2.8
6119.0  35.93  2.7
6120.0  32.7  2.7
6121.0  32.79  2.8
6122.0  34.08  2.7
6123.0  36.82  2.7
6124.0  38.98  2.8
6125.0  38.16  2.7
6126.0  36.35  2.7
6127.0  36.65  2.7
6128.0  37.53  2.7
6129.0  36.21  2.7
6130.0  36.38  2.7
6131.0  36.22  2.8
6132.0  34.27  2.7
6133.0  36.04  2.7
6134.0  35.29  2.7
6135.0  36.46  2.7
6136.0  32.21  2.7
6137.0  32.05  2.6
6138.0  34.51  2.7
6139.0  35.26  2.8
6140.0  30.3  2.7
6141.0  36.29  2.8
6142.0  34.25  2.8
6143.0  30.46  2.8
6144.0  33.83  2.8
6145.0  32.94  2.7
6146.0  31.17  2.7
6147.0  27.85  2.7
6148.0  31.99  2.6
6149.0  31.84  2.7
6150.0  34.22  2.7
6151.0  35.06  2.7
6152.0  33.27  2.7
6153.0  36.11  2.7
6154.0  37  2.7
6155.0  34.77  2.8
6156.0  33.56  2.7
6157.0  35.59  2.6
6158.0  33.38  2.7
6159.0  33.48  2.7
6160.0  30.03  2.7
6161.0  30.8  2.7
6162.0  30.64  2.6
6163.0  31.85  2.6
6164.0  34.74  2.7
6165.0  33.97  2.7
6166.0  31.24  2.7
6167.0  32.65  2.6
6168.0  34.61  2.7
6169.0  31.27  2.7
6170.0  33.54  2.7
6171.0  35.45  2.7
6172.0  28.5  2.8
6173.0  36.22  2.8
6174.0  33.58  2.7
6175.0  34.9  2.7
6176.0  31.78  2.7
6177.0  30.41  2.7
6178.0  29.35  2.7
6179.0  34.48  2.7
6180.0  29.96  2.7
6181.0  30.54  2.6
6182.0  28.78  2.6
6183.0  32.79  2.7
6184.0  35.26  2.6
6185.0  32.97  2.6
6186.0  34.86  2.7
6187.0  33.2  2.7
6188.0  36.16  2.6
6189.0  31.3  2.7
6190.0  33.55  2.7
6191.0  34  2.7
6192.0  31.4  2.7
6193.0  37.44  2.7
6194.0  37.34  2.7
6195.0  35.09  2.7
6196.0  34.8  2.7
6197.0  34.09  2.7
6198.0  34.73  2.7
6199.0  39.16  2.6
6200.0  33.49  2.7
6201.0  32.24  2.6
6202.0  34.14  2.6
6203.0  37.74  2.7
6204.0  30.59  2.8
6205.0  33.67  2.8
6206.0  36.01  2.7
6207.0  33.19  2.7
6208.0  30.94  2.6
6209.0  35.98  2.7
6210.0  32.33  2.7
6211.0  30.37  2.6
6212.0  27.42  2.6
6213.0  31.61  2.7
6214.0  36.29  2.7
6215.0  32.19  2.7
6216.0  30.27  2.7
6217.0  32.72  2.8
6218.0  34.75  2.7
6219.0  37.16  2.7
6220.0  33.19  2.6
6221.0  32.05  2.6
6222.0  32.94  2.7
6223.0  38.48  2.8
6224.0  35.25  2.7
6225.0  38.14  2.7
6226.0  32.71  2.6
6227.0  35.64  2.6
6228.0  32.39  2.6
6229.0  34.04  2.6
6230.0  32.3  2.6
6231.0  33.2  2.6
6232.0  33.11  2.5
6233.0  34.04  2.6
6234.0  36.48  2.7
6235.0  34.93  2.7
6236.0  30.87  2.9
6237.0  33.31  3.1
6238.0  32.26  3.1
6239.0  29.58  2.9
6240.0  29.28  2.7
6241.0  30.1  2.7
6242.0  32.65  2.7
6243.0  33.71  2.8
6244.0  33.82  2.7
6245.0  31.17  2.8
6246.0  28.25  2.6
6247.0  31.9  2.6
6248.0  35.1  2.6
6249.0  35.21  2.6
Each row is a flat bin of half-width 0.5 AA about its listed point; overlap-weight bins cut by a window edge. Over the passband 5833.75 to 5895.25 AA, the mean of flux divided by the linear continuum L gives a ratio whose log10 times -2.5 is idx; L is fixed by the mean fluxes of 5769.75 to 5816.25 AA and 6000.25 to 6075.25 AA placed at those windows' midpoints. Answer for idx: 0.09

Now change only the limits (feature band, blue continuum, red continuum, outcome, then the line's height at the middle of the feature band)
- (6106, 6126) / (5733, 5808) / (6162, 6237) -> -0.05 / 33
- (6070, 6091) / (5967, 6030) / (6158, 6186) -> -0.07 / 31.5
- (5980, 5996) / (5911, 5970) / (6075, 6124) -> -0.11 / 29.3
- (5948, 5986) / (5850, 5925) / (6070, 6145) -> -0.04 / 29.5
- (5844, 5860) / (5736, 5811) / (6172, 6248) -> 0.08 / 31.4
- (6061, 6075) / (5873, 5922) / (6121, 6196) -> -0.10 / 31.2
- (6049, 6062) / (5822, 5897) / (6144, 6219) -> -0.05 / 31.5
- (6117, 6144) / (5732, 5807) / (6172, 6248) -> -0.07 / 32.9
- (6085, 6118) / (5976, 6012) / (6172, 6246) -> -0.02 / 32.5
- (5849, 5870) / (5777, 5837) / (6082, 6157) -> 0.09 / 31.2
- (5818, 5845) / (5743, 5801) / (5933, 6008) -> 0.05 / 31.1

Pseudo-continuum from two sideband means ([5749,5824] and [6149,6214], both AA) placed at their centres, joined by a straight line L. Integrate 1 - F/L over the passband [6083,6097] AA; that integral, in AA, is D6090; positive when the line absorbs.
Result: 0.30 AA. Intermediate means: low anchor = 30.7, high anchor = 33.3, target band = 32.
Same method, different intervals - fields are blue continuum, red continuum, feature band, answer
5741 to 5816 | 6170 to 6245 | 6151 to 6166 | -0.2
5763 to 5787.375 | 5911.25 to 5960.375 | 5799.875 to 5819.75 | 0.7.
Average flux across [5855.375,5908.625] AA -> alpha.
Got 27.9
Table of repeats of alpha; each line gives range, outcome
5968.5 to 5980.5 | 31.5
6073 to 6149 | 33.8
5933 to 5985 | 30.2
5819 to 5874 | 29.3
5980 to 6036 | 30.4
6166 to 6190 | 32.7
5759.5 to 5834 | 30.7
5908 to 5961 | 26.7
